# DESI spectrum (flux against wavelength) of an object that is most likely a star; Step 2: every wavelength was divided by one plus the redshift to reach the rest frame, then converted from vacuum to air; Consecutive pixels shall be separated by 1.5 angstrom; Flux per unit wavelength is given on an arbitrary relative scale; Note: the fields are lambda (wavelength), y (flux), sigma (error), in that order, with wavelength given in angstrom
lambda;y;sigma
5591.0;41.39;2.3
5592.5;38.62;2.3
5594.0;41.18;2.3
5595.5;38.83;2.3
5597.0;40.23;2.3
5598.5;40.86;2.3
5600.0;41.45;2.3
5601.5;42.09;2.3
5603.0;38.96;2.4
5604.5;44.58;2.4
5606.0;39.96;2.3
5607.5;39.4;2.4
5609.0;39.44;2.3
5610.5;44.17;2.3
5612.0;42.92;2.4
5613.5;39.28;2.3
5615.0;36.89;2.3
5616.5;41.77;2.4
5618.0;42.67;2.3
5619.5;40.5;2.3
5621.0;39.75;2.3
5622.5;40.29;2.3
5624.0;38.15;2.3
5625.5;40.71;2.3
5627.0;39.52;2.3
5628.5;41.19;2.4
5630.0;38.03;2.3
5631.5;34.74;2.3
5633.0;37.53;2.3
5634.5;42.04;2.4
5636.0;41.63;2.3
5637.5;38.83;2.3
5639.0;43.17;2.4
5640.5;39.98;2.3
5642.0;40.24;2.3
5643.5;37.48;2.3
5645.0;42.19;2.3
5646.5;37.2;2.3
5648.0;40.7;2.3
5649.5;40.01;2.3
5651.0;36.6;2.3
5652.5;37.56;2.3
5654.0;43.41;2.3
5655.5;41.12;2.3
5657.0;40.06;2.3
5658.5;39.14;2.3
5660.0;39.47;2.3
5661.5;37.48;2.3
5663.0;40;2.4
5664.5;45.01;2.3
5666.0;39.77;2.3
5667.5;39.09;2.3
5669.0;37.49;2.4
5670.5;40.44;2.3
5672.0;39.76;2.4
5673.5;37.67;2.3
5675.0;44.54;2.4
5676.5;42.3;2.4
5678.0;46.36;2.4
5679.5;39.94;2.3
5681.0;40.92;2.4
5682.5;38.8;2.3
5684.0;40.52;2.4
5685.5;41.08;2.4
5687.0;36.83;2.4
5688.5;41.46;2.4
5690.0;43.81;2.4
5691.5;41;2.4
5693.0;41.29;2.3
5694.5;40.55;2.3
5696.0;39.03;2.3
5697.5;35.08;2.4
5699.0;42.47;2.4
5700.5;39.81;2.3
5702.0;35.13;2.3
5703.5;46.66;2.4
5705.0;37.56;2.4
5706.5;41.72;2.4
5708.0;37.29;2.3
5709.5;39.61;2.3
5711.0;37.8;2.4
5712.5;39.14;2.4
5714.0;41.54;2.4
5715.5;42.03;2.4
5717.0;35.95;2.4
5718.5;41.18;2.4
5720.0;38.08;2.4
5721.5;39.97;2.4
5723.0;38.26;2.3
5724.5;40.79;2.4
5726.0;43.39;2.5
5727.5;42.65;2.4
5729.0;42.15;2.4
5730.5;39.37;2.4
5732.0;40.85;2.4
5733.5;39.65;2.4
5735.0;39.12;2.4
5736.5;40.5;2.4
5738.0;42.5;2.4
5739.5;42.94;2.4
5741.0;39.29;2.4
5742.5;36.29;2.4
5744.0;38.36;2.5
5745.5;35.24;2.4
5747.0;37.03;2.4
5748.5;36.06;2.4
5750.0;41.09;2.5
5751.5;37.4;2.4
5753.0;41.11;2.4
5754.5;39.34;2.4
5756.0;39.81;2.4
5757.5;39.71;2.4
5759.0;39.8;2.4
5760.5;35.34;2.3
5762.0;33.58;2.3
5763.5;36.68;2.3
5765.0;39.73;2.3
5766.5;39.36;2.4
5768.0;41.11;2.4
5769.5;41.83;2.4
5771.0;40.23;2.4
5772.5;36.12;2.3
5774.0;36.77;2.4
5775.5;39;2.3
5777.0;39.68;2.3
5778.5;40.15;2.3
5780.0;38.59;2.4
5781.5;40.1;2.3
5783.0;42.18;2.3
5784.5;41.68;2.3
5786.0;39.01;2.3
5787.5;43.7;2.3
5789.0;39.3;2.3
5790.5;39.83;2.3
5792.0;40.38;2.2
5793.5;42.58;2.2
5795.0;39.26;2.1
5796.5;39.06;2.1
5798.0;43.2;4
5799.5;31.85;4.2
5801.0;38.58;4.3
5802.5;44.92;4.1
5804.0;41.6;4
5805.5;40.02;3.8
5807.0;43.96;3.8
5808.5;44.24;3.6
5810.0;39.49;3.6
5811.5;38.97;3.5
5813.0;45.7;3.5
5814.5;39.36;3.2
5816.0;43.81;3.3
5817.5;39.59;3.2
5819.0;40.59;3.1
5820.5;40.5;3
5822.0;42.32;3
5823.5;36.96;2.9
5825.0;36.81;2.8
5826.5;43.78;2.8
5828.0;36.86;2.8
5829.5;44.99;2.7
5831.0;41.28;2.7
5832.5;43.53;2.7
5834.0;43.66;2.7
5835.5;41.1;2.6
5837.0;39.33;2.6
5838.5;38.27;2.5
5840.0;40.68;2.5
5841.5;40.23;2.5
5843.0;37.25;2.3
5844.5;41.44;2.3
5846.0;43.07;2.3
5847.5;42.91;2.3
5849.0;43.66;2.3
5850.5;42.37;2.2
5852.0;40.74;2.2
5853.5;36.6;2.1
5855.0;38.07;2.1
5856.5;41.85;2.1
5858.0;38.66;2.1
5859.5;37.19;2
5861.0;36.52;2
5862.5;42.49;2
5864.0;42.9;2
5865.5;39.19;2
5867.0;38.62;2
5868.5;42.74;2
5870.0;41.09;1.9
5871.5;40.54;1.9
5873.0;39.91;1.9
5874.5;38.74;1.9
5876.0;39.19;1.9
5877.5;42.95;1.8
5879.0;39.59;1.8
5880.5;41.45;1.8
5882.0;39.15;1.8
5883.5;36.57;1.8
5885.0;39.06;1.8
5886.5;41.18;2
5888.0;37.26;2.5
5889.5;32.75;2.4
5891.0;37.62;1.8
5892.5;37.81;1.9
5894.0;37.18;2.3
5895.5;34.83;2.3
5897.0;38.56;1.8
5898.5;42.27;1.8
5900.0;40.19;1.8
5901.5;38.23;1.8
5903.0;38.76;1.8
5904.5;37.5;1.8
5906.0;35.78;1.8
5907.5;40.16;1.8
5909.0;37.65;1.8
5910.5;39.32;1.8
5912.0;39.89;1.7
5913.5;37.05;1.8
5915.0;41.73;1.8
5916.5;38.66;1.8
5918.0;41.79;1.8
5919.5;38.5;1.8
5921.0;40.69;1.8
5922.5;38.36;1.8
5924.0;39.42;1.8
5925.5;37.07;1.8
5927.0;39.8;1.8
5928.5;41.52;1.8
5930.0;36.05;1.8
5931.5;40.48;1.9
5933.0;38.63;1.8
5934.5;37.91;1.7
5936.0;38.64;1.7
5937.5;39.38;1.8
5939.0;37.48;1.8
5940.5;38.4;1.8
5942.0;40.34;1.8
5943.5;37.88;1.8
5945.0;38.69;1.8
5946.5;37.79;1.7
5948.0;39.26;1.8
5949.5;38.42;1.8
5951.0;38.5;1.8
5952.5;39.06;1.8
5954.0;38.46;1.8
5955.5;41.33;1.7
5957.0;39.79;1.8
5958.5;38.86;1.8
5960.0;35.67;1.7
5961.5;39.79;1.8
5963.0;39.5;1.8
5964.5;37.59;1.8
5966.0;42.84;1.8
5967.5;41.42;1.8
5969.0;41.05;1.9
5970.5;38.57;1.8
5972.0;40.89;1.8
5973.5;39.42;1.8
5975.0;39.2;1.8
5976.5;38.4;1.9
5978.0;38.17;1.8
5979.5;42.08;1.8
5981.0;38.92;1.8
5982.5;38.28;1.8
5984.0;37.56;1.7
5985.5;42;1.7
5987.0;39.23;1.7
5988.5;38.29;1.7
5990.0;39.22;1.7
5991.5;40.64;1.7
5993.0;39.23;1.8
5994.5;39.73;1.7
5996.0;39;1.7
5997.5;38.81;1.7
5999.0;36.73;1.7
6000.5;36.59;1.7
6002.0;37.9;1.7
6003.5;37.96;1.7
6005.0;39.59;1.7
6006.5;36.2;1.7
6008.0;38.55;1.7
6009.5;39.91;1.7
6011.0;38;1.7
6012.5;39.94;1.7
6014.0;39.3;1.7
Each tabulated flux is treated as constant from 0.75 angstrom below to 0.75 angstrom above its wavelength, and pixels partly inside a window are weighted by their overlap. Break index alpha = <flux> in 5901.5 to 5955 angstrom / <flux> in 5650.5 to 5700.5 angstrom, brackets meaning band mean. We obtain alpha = 0.96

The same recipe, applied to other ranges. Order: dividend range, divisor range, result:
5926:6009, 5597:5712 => 0.97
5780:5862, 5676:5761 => 1.02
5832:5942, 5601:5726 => 0.98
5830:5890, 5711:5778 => 1.02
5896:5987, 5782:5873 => 0.96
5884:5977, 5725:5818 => 0.97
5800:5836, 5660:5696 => 1.02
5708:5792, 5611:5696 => 0.98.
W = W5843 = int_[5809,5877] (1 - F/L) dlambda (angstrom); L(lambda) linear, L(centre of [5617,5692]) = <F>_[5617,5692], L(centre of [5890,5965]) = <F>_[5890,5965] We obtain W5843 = -2.4 angstrom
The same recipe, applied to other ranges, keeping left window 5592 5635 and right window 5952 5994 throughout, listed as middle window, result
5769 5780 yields 0.24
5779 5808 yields -0.51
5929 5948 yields 0.48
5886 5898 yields 0.75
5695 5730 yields 0.10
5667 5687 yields -0.24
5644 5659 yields 0.13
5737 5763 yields 0.91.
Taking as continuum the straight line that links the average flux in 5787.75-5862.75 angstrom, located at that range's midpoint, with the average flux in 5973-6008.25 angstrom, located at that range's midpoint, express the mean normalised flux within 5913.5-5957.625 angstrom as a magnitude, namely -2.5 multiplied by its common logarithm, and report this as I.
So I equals 0.01 mag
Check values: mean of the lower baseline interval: 40.6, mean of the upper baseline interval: 38.8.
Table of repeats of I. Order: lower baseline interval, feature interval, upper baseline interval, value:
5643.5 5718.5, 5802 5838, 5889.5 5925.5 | -0.06 mag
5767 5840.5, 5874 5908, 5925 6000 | 0.03 mag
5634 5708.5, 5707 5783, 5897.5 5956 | 0.02 mag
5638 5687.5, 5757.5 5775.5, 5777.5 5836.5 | 0.06 mag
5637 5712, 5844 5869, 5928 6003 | -0.03 mag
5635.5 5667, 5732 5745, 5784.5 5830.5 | 0.02 mag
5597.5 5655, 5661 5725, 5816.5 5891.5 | 0.00 mag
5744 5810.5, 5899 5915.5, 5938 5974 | 0.01 mag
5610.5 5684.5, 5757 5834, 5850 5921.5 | -0.02 mag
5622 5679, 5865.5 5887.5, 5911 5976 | -0.02 mag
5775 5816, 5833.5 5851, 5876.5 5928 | -0.03 mag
